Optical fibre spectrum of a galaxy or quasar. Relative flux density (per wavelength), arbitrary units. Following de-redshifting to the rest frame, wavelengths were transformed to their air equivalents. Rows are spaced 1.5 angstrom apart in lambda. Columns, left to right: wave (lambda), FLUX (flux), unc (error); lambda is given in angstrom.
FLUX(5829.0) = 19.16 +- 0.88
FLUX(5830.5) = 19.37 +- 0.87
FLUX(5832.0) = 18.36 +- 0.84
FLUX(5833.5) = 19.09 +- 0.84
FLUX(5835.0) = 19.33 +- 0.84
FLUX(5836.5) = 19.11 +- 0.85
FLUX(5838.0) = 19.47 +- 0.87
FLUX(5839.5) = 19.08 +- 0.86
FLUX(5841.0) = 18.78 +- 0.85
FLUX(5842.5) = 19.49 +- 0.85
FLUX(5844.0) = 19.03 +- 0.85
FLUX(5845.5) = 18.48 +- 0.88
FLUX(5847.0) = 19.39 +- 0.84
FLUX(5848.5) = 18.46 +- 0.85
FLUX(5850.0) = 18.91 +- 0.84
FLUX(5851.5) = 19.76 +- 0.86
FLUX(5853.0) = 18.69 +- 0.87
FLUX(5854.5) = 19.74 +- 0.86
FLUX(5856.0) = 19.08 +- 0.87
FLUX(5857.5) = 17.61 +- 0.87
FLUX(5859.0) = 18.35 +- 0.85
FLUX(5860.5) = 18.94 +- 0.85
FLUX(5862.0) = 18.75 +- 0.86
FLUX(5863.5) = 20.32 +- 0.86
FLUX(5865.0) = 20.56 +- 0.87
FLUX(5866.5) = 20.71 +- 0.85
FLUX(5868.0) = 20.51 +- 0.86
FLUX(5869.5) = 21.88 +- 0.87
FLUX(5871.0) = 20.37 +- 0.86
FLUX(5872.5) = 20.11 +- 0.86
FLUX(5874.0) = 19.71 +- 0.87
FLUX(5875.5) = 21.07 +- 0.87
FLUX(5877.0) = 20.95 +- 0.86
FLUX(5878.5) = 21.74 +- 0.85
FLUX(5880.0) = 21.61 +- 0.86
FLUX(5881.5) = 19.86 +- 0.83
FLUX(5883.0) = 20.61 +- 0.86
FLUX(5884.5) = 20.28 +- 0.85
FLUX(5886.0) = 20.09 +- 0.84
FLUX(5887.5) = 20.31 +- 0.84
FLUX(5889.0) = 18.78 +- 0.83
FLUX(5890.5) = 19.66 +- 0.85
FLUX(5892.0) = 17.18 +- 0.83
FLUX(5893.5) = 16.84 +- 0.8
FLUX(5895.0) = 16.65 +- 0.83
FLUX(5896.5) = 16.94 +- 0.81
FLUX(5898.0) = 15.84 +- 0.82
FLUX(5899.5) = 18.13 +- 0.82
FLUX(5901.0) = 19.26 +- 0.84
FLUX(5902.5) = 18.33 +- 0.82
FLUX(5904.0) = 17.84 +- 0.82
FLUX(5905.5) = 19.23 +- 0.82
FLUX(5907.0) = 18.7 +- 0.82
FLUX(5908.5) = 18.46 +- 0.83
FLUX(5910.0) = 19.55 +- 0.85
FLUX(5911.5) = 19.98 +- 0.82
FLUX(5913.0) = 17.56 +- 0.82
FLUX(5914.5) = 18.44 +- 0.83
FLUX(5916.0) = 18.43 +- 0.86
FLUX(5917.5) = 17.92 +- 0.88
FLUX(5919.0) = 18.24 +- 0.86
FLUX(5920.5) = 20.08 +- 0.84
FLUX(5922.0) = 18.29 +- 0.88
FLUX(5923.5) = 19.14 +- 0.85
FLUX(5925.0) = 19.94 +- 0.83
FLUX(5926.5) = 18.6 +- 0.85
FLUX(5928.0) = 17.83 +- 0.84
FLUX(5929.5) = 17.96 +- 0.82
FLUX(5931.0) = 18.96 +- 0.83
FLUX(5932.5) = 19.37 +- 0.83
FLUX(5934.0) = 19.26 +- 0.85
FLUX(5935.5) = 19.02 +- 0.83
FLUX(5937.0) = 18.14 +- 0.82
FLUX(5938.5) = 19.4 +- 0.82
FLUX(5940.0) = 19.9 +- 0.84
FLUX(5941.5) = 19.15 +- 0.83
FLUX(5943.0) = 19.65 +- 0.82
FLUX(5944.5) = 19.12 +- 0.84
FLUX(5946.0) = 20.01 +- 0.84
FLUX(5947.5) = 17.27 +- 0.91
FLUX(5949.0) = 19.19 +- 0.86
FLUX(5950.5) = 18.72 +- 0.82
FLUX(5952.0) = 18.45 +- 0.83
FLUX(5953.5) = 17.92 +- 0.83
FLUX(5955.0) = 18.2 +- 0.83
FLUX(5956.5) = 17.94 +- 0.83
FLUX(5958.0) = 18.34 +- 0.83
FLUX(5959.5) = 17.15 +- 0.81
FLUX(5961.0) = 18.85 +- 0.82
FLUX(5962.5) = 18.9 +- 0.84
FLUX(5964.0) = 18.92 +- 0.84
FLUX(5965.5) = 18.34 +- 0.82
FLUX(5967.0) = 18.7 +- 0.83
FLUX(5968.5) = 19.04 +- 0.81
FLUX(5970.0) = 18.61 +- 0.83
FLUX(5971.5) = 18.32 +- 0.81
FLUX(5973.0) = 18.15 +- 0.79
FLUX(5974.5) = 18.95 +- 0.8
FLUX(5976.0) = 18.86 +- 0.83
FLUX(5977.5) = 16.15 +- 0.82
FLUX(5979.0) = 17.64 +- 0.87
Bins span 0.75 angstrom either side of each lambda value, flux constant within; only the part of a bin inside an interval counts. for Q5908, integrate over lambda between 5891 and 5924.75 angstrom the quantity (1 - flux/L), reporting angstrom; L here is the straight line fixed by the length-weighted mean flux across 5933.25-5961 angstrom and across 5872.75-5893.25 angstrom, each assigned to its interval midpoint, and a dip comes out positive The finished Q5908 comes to 2.2 angstrom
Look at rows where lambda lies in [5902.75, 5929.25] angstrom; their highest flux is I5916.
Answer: 20.08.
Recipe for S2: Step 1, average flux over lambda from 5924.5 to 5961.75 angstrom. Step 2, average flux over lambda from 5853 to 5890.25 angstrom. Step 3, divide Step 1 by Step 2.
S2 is 0.93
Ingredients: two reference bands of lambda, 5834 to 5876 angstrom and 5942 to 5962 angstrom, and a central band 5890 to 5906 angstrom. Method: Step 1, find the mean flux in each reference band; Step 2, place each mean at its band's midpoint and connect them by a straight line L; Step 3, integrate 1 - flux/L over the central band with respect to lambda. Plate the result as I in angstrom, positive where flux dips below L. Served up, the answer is 1.1 angstrom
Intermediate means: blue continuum 19.5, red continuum 18.5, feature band 17.8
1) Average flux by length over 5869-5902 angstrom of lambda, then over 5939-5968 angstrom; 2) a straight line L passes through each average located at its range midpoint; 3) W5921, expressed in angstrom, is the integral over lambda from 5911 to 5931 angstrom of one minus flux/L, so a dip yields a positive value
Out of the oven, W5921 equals 0.4 angstrom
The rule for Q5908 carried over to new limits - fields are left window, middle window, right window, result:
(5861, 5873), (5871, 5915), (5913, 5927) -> 1.0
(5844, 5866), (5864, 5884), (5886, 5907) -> -2.2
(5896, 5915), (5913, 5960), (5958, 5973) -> -0.7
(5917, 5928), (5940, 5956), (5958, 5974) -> -0.1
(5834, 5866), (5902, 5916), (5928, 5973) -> 0.1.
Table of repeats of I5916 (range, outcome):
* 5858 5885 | 21.88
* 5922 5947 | 20.01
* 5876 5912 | 21.74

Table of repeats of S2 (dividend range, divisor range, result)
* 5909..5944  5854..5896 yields 0.96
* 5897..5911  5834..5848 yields 0.96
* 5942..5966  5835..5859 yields 0.98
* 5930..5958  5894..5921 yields 1.03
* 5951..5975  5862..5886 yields 0.89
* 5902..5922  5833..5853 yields 0.98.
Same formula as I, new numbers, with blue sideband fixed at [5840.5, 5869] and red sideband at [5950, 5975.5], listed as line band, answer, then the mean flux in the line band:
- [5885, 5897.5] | 0.5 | 18.3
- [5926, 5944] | -0.3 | 18.9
